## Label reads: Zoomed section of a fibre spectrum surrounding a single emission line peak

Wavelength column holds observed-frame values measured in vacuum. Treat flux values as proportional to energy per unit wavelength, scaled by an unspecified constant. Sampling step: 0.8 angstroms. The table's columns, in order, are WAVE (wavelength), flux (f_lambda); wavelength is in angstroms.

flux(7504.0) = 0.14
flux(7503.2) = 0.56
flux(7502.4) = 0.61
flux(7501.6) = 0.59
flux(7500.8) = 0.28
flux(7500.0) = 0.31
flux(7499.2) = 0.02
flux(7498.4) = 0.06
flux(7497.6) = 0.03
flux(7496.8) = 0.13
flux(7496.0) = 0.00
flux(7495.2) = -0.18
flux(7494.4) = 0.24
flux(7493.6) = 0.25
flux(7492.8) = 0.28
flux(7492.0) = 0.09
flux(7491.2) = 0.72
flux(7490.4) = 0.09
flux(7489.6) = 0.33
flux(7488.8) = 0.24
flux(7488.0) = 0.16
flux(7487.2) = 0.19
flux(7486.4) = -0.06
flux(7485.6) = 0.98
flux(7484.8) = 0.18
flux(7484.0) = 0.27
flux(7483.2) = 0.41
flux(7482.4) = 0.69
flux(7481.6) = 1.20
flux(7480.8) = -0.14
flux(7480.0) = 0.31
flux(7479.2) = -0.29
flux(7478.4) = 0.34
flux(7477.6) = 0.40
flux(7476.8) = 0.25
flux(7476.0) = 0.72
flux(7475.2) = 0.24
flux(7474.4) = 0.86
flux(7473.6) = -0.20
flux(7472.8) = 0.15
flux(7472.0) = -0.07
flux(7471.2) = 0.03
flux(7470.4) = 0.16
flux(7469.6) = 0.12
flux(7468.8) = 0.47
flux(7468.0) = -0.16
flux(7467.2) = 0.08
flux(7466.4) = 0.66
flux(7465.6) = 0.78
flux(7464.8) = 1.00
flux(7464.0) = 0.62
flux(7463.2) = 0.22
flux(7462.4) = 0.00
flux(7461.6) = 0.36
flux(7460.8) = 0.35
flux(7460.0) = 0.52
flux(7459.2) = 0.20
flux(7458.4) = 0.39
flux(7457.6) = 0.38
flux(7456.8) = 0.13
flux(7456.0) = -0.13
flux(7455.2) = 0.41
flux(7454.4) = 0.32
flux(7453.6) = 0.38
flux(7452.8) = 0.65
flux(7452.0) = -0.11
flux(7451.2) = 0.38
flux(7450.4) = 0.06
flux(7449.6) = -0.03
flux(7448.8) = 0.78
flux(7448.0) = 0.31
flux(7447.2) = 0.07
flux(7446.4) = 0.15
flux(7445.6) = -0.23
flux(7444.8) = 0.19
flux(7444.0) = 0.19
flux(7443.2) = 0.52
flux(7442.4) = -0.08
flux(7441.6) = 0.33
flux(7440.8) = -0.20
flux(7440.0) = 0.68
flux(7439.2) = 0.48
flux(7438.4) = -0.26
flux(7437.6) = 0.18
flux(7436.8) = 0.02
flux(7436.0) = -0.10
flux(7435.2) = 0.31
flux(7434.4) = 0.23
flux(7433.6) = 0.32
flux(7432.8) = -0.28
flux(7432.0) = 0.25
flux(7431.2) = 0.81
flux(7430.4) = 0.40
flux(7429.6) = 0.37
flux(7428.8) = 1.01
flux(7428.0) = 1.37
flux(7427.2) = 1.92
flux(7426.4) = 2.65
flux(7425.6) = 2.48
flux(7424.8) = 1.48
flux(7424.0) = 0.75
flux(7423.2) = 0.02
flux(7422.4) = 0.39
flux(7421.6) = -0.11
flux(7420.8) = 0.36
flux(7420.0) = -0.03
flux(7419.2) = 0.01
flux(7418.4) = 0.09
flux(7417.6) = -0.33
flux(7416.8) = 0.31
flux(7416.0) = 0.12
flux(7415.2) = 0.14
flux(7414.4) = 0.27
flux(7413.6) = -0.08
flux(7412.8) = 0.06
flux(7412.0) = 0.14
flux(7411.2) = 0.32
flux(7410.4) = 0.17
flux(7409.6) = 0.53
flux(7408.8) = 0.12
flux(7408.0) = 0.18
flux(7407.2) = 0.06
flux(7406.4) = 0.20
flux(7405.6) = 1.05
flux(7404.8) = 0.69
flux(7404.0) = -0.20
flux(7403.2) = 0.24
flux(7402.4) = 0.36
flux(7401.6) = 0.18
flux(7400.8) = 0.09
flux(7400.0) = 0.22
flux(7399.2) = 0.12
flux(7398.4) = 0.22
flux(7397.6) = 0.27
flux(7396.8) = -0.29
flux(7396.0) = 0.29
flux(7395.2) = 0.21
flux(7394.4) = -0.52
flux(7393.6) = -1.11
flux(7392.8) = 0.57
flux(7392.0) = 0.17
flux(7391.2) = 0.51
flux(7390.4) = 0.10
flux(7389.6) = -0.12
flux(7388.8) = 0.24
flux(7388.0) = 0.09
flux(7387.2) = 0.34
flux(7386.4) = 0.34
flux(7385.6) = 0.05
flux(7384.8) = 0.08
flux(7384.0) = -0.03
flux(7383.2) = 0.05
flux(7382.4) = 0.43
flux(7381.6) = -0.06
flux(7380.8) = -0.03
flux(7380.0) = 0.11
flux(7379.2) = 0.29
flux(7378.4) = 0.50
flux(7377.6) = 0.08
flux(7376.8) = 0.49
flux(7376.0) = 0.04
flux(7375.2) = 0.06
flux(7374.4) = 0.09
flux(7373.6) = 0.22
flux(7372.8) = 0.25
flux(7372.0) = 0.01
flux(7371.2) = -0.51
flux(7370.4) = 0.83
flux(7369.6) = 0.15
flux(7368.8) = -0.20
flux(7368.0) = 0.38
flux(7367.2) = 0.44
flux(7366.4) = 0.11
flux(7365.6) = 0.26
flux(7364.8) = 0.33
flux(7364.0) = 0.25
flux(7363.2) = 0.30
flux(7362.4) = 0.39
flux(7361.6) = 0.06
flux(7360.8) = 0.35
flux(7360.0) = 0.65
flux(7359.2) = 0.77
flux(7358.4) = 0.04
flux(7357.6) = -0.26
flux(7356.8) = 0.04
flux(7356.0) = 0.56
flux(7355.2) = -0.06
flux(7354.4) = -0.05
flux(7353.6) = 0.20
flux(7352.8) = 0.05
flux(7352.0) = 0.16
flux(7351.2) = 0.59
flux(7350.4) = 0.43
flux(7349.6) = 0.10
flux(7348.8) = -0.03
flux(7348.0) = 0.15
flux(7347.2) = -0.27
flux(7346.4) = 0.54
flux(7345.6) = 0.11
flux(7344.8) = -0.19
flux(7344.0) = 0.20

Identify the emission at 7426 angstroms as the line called H-gamma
